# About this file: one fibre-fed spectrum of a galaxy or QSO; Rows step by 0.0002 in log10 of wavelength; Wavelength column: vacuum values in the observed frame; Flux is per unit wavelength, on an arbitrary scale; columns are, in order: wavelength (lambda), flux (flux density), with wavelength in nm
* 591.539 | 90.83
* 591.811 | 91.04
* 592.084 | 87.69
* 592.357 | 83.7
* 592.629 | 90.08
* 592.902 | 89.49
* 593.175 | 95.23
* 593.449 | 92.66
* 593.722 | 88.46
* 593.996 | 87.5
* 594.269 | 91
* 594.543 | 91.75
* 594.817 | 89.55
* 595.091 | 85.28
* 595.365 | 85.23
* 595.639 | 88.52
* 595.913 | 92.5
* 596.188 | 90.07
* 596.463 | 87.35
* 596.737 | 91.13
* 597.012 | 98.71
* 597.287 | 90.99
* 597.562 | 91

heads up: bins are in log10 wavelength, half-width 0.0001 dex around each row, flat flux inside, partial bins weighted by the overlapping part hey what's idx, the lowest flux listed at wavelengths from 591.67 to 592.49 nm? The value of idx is 83.7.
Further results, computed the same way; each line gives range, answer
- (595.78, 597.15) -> 87.35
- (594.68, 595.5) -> 85.23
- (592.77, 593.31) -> 89.49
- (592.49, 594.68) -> 87.5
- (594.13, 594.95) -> 89.55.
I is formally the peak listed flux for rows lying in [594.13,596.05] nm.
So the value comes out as 92.5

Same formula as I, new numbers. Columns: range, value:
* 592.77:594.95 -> 95.23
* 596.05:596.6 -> 90.07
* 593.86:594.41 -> 91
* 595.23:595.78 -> 88.52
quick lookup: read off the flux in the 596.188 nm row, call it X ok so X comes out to 90.07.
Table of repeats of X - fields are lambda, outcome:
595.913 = 92.5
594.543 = 91.75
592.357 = 83.7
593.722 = 88.46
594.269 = 91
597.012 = 98.71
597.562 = 91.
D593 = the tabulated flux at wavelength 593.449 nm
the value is 92.66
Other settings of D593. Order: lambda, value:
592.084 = 87.69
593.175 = 95.23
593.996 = 87.5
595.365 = 85.23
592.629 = 90.08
